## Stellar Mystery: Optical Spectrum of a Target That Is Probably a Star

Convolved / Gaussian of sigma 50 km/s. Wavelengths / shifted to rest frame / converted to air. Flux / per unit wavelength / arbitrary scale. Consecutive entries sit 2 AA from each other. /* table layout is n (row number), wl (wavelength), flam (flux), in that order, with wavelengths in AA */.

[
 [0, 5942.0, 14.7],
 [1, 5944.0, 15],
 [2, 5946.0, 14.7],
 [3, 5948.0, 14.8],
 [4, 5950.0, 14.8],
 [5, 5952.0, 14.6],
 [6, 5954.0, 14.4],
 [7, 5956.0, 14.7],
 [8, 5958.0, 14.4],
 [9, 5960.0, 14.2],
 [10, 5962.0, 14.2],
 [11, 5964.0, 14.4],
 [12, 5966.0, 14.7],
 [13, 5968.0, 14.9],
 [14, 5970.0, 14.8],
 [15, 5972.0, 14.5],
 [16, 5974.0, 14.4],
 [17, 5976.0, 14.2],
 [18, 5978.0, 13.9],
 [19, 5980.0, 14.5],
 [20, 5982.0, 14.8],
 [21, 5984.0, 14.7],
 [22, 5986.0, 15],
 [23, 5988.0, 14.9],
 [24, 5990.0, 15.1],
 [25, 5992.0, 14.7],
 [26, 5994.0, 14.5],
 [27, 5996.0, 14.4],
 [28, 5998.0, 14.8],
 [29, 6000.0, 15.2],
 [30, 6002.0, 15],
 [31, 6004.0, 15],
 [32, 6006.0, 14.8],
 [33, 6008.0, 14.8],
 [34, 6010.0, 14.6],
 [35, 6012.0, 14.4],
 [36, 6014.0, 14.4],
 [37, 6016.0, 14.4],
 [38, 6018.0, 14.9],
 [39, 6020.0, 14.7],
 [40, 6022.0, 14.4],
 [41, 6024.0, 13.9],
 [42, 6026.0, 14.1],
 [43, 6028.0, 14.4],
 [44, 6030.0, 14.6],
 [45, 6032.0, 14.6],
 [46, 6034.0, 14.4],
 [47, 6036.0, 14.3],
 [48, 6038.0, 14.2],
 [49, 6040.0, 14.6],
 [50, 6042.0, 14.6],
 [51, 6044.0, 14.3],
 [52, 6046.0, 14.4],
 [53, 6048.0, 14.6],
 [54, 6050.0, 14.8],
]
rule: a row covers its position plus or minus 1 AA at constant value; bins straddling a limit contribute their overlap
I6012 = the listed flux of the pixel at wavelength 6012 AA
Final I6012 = 14.4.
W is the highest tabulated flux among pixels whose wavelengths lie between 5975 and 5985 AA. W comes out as 14.8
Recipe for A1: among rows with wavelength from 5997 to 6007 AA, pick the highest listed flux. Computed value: 15.2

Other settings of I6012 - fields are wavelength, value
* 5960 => 14.2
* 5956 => 14.7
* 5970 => 14.8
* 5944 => 15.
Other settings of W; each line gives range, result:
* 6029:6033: 14.6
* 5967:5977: 14.9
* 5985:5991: 15.1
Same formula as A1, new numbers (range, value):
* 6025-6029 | 14.4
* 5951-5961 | 14.7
